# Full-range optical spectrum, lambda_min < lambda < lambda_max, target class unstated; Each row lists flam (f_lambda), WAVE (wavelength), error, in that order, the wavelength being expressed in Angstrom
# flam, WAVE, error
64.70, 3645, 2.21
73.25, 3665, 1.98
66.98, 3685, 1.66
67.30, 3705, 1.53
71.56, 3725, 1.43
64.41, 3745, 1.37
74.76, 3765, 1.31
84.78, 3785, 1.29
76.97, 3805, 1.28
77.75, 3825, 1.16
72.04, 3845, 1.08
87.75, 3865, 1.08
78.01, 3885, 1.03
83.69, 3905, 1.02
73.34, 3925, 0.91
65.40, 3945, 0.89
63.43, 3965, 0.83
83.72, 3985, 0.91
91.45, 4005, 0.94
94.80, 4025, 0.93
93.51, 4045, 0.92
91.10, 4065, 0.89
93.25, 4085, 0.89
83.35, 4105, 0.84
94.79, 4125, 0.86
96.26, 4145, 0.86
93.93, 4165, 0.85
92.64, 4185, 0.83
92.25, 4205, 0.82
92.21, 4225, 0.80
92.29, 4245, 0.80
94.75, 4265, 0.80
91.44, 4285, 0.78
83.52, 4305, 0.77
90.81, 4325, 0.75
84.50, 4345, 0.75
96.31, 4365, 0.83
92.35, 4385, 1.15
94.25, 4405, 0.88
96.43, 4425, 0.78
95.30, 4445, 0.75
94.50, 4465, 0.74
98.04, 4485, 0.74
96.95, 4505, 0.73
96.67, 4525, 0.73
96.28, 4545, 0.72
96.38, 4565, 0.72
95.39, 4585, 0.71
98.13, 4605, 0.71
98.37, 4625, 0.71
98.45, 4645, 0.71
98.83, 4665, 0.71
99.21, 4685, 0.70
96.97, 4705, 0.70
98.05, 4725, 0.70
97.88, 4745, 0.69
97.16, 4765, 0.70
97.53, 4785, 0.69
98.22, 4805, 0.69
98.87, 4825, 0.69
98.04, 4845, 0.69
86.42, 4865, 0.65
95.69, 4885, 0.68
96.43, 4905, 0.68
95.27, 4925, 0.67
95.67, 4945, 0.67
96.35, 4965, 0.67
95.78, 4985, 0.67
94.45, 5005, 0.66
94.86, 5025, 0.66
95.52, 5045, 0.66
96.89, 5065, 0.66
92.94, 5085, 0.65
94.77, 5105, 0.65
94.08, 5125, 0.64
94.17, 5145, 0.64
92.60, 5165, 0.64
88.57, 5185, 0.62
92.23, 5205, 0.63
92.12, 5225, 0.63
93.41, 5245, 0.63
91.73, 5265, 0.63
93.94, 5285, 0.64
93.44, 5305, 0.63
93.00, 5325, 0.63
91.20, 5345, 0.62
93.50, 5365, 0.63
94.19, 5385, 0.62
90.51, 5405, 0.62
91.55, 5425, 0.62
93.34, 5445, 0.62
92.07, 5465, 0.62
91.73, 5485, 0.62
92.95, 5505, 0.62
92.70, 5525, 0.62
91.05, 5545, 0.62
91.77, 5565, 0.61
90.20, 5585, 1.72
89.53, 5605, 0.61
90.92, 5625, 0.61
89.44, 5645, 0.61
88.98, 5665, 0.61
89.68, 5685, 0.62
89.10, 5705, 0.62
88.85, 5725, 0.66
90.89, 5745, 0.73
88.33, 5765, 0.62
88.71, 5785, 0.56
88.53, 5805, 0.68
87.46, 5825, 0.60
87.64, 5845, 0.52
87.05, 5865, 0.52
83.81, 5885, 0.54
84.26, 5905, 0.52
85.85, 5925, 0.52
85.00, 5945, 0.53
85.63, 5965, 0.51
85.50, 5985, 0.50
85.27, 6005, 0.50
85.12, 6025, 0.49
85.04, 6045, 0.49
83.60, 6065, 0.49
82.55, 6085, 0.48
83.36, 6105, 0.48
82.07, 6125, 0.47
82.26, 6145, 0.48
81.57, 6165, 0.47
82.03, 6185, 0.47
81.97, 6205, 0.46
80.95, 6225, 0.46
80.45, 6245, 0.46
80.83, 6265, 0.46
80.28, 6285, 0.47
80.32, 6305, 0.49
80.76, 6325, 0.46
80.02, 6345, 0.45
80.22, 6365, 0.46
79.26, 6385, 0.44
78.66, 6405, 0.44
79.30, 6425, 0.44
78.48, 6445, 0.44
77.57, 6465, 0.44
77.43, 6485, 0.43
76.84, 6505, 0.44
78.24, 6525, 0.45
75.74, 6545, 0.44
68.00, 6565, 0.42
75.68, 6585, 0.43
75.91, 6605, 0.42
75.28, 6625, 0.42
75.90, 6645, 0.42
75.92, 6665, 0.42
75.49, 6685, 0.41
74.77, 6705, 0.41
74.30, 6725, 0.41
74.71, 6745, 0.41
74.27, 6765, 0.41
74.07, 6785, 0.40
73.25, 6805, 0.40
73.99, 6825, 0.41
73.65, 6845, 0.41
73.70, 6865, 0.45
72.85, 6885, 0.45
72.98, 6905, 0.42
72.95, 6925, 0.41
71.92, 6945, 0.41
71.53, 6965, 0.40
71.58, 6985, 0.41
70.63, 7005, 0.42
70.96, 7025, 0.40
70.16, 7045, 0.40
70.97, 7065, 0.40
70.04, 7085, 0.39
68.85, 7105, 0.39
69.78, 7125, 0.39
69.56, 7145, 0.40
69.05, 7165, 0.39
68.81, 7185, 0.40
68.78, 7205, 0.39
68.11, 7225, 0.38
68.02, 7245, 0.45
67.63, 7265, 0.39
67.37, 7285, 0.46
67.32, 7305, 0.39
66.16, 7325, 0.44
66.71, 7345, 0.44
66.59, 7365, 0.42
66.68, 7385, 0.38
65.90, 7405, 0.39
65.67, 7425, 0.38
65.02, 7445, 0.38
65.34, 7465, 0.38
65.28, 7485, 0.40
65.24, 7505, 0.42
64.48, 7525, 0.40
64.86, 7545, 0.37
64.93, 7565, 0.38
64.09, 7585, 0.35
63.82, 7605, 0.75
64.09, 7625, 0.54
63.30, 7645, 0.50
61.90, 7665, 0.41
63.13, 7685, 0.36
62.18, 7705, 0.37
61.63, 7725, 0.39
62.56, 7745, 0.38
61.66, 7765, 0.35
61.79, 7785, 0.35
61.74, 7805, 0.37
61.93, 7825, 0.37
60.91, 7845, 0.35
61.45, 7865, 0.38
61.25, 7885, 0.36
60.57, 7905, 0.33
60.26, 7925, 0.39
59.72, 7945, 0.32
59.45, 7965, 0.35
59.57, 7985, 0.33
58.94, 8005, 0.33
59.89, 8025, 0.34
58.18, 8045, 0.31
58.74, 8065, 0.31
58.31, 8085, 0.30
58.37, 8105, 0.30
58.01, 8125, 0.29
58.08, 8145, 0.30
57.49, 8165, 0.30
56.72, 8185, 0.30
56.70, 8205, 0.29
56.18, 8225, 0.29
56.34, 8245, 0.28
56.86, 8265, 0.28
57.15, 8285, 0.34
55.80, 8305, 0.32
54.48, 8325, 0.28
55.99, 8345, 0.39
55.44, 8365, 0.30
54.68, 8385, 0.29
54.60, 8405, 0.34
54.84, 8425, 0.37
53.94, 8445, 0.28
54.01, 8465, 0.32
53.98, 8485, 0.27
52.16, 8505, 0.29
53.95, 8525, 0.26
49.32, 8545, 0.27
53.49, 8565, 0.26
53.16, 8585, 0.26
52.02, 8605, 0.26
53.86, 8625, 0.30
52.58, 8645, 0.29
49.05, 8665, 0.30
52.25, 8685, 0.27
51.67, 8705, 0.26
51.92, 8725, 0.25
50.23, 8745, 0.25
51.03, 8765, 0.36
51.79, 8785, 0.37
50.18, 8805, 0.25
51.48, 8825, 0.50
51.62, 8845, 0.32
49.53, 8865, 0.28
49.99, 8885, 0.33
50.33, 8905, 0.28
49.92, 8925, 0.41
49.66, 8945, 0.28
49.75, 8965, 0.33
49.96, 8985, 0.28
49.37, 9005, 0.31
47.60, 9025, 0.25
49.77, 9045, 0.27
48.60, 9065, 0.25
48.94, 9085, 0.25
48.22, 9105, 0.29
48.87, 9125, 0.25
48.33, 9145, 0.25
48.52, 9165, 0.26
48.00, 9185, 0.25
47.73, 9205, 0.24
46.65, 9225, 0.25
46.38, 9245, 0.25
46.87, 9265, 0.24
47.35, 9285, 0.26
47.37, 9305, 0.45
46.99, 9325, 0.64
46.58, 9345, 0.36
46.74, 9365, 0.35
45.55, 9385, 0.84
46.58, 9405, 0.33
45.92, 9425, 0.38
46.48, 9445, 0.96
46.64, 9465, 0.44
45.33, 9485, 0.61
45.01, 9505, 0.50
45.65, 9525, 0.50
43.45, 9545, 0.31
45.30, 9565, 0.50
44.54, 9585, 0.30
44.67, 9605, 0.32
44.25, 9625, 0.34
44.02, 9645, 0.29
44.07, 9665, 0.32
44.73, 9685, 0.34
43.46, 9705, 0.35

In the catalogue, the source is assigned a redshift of 0.00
